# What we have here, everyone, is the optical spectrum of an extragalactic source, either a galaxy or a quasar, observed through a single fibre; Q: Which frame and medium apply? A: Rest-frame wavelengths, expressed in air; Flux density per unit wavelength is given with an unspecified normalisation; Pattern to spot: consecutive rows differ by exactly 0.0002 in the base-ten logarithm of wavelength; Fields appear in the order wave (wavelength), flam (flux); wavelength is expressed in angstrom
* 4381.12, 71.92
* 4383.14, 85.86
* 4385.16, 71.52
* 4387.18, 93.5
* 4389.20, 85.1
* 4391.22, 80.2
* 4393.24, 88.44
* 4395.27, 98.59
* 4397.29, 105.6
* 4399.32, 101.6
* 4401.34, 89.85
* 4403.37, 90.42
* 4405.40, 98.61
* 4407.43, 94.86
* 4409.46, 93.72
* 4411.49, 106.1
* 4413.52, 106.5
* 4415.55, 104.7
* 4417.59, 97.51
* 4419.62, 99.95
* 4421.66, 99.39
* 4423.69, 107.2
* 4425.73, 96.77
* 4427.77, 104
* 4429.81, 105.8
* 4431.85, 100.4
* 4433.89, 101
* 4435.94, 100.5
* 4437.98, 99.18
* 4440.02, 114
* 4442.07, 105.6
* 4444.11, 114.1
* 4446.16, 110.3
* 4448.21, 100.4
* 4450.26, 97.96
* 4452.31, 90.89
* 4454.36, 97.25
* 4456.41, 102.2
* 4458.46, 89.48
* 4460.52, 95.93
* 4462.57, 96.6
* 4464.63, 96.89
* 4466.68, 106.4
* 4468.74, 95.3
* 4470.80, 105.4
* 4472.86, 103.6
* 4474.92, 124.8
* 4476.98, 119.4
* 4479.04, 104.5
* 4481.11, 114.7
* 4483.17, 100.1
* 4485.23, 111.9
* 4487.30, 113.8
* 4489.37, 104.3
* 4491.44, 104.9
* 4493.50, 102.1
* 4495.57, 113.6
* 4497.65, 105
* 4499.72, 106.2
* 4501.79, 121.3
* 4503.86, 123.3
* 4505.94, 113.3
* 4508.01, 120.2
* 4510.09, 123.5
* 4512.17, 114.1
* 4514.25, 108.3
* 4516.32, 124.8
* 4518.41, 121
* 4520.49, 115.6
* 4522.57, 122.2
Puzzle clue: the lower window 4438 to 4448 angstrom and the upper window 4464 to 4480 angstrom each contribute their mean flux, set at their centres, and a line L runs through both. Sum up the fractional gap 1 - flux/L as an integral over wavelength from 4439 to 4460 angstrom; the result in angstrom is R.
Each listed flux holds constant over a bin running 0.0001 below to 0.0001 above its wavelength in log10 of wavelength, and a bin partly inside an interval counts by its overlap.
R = 1.3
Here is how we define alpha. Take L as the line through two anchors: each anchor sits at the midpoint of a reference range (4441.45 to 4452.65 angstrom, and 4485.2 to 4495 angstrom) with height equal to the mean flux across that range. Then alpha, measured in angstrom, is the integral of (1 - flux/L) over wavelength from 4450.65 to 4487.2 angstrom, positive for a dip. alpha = 0.8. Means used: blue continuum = 104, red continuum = 107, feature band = 103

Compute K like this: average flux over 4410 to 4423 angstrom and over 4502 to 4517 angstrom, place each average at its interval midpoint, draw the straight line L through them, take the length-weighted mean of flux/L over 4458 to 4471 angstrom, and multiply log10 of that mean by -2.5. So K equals 0.13 mag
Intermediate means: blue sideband 102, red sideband 118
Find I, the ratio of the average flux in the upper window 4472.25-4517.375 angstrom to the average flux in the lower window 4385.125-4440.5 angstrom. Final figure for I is 1.15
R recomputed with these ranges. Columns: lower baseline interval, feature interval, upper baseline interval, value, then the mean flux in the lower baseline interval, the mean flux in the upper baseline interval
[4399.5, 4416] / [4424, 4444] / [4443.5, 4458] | -0.8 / 98.1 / 101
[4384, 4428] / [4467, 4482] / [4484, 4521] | -0.1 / 95.9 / 114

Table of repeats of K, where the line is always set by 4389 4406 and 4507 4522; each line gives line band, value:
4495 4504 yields 0.02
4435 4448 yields -0.04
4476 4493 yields 0.03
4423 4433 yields -0.03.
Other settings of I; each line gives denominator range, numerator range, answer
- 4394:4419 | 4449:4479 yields 1.03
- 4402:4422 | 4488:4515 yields 1.14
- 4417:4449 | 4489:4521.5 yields 1.10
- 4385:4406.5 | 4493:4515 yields 1.24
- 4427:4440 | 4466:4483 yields 1.06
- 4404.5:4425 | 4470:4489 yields 1.10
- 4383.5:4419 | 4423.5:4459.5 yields 1.08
